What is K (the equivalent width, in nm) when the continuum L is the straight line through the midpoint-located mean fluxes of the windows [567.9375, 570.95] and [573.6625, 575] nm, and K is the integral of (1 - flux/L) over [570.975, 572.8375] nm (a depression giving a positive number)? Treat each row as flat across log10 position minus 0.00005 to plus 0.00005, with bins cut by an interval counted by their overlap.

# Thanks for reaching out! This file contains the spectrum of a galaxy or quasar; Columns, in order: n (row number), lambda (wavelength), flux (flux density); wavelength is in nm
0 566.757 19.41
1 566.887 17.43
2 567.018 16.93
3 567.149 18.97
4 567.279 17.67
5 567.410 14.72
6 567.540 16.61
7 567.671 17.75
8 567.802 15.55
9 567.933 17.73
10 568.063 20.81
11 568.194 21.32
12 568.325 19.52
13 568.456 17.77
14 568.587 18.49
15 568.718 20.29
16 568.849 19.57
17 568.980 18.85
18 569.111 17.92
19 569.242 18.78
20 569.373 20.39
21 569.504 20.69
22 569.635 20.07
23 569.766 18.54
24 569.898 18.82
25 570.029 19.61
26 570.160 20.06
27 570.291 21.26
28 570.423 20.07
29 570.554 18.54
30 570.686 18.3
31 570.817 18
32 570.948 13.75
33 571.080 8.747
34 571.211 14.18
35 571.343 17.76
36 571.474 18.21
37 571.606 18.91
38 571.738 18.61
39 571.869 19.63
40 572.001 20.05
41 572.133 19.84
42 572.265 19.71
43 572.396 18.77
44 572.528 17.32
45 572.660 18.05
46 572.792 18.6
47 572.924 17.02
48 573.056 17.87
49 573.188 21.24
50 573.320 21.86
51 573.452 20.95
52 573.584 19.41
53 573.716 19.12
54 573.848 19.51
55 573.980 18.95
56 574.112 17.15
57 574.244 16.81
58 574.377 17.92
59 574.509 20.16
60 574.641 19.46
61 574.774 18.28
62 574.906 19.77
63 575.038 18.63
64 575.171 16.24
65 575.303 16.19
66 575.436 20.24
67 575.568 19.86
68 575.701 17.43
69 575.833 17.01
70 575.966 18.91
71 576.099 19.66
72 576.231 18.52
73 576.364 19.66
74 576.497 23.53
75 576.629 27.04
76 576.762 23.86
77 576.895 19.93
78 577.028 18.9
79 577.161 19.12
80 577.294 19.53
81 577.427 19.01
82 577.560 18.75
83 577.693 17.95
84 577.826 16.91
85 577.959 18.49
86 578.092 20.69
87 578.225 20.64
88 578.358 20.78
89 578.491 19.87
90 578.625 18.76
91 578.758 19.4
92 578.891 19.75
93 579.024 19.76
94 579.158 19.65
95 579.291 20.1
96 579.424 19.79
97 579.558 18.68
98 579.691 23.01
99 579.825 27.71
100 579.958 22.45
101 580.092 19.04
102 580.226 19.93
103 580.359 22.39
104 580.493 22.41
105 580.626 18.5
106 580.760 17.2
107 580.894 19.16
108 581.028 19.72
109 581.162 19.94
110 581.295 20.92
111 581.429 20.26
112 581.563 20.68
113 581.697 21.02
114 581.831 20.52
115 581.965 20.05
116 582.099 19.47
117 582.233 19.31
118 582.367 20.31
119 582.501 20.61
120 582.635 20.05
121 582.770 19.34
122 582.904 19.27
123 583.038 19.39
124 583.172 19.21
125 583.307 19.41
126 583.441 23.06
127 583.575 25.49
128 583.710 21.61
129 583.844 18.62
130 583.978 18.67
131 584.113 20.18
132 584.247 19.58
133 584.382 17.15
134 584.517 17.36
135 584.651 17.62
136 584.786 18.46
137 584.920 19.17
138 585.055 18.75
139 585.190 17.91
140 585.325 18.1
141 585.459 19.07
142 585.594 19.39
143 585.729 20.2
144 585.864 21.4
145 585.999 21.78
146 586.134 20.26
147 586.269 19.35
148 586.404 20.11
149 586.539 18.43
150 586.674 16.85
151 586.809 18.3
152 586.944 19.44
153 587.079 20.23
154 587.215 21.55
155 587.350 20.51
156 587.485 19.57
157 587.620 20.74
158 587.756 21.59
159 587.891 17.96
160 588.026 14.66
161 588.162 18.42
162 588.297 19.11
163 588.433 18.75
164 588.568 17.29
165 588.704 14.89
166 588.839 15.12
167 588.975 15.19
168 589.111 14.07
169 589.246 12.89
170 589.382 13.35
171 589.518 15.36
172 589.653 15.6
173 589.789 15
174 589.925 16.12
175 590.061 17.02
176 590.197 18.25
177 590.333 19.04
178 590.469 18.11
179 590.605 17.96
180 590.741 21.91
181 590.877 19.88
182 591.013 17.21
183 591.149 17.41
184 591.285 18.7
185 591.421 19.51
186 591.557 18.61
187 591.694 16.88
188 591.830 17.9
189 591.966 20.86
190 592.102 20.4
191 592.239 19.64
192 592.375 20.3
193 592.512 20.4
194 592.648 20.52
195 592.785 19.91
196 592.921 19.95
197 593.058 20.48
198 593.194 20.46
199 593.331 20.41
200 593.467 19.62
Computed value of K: 0.131 nm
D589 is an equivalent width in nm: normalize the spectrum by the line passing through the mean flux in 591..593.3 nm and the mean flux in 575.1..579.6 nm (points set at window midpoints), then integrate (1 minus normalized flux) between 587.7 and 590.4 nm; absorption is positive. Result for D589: 0.42 nm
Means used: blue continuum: 19.5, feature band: 16.5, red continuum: 19.4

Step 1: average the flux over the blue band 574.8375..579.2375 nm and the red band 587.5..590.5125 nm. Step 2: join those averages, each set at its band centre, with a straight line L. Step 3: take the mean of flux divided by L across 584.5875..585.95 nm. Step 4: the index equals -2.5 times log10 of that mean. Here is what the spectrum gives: -0.083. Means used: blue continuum 19.5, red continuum 16.8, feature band 19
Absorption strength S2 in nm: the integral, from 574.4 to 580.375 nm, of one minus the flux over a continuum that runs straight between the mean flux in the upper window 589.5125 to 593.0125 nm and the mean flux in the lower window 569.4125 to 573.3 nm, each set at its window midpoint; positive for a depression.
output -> -0.45 nm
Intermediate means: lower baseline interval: 18.4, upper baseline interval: 18.6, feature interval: 19.9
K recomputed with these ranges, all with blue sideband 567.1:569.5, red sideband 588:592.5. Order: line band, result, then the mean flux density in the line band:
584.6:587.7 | -0.310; 19.5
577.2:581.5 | -0.481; 20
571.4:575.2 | -0.128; 18.9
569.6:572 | 0.058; 18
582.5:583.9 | -0.214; 20.6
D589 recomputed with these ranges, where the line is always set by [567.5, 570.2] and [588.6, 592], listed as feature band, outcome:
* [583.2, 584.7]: -0.193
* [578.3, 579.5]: -0.110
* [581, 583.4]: -0.300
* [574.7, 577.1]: -0.168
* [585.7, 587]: -0.164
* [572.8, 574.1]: -0.057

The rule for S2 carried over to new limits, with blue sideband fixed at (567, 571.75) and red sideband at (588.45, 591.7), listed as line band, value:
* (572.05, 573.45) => -0.087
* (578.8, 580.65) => -0.359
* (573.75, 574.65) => -0.031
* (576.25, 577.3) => -0.217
